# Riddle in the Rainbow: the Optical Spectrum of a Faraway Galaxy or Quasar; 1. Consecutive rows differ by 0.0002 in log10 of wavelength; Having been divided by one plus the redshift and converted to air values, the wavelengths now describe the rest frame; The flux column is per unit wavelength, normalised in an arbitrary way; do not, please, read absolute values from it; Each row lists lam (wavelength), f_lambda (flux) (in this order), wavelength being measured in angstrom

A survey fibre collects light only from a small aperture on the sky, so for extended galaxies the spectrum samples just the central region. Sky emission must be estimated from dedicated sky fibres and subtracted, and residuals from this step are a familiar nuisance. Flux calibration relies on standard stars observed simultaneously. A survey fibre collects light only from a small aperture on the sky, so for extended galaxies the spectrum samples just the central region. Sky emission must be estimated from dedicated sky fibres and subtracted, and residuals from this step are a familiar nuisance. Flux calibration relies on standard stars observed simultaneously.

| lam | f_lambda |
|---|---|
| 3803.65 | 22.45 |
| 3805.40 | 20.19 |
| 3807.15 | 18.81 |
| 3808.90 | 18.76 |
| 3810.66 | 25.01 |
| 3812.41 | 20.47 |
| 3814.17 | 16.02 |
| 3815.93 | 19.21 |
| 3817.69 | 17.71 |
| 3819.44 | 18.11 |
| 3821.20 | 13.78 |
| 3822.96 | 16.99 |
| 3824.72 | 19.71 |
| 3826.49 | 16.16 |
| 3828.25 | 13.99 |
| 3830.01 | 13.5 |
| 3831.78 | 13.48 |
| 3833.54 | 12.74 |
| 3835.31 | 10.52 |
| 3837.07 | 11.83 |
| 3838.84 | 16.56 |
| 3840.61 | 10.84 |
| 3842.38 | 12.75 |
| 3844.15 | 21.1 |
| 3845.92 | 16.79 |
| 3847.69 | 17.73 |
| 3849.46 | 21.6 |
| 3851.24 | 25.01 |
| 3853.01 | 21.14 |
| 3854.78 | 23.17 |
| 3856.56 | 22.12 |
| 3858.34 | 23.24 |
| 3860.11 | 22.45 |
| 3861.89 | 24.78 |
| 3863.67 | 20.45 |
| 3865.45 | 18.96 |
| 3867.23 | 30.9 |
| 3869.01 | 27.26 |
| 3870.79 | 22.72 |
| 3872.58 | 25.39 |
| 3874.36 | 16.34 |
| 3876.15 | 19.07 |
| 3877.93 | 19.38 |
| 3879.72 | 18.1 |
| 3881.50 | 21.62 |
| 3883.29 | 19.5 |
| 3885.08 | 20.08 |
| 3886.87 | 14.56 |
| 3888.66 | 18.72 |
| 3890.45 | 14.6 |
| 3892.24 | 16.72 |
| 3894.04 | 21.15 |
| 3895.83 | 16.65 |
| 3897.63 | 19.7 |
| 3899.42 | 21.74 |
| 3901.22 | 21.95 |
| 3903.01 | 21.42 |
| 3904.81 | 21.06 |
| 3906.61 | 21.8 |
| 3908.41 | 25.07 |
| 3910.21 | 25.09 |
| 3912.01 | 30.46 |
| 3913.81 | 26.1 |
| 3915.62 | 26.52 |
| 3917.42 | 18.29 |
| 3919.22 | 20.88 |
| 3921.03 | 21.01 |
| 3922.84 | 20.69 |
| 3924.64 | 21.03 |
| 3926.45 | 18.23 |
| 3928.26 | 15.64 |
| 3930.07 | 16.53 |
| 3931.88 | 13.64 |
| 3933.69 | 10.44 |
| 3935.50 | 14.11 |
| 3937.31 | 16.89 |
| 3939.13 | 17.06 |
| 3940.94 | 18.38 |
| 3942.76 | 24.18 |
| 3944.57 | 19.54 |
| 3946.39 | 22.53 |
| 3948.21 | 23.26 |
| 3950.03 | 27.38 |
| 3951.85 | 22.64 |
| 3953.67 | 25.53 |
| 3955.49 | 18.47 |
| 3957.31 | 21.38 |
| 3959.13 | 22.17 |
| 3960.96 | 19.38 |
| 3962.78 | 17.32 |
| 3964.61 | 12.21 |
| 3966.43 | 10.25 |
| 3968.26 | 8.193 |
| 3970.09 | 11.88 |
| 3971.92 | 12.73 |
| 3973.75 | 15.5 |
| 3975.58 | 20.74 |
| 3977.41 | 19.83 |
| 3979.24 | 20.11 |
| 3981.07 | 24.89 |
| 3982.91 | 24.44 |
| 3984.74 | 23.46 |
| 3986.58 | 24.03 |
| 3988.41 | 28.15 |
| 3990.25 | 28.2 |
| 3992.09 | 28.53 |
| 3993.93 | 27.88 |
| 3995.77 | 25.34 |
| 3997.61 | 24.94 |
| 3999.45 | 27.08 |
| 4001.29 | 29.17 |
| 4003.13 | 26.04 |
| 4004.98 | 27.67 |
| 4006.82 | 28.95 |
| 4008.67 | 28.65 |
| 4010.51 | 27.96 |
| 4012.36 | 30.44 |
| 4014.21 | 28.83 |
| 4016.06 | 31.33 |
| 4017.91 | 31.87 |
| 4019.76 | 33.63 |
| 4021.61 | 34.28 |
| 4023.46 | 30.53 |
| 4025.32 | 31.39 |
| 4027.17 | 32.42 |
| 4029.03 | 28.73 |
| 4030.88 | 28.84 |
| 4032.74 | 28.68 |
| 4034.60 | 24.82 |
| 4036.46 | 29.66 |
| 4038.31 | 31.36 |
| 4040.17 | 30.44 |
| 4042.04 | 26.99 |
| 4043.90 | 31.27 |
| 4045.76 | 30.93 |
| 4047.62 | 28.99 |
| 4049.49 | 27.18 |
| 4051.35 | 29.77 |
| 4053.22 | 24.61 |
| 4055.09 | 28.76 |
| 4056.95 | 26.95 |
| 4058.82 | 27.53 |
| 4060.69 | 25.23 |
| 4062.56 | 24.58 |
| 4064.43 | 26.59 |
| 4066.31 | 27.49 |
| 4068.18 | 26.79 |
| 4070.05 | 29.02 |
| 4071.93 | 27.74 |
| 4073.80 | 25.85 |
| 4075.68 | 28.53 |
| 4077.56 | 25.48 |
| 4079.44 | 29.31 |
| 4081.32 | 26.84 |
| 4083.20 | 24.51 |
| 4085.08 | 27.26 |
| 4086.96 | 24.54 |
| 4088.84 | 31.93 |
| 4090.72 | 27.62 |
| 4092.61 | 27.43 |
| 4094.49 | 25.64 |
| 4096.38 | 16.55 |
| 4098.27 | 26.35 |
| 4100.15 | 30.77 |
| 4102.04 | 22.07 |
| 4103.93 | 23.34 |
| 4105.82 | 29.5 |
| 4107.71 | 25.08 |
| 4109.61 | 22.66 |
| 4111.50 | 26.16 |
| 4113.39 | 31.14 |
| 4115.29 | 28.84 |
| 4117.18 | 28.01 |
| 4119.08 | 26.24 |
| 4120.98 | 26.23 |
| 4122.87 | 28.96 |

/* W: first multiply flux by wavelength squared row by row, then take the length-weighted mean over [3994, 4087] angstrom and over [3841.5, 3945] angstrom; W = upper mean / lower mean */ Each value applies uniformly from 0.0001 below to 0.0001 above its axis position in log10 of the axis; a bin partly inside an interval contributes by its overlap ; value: 1.50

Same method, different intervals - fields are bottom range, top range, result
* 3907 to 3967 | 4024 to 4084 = 1.48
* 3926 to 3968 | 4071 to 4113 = 1.53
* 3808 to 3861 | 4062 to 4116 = 1.70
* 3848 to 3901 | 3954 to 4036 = 1.26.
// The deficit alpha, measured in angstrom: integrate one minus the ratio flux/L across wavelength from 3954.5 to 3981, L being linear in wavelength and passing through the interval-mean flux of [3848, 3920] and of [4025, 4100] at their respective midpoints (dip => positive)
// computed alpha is 8.3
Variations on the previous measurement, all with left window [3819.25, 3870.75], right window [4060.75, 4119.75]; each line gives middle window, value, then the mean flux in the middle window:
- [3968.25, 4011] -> -0.8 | 23.8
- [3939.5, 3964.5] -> 0.9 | 21.3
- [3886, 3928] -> -0.6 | 20.9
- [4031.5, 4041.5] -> -1.6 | 28.9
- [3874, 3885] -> 0.3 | 19.2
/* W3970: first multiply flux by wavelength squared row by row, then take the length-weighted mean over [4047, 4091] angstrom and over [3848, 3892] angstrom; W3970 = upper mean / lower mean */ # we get 1.42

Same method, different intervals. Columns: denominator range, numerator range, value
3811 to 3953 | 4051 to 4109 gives 1.50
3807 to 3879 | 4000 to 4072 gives 1.68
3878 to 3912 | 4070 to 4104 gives 1.43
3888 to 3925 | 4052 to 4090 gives 1.36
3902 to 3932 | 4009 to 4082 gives 1.42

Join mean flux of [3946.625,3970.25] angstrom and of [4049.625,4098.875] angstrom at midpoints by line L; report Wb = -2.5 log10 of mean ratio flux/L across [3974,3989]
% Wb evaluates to -0.12 mag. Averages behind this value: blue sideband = 18.8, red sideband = 26.7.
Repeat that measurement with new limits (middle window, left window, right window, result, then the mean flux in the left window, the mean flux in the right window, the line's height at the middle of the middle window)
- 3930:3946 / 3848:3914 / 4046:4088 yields 0.34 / 21.5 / 27.1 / 23.2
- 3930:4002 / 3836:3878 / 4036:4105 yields 0.17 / 20.5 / 27.2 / 23.9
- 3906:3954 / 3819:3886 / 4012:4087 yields 0.10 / 19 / 28.6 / 22.7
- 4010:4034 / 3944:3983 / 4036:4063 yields -0.21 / 19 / 28.3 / 25.3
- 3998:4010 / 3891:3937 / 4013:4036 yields 0.03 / 20.1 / 30.4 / 28.5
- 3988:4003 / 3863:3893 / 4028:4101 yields -0.10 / 20.3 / 27.5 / 24.8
